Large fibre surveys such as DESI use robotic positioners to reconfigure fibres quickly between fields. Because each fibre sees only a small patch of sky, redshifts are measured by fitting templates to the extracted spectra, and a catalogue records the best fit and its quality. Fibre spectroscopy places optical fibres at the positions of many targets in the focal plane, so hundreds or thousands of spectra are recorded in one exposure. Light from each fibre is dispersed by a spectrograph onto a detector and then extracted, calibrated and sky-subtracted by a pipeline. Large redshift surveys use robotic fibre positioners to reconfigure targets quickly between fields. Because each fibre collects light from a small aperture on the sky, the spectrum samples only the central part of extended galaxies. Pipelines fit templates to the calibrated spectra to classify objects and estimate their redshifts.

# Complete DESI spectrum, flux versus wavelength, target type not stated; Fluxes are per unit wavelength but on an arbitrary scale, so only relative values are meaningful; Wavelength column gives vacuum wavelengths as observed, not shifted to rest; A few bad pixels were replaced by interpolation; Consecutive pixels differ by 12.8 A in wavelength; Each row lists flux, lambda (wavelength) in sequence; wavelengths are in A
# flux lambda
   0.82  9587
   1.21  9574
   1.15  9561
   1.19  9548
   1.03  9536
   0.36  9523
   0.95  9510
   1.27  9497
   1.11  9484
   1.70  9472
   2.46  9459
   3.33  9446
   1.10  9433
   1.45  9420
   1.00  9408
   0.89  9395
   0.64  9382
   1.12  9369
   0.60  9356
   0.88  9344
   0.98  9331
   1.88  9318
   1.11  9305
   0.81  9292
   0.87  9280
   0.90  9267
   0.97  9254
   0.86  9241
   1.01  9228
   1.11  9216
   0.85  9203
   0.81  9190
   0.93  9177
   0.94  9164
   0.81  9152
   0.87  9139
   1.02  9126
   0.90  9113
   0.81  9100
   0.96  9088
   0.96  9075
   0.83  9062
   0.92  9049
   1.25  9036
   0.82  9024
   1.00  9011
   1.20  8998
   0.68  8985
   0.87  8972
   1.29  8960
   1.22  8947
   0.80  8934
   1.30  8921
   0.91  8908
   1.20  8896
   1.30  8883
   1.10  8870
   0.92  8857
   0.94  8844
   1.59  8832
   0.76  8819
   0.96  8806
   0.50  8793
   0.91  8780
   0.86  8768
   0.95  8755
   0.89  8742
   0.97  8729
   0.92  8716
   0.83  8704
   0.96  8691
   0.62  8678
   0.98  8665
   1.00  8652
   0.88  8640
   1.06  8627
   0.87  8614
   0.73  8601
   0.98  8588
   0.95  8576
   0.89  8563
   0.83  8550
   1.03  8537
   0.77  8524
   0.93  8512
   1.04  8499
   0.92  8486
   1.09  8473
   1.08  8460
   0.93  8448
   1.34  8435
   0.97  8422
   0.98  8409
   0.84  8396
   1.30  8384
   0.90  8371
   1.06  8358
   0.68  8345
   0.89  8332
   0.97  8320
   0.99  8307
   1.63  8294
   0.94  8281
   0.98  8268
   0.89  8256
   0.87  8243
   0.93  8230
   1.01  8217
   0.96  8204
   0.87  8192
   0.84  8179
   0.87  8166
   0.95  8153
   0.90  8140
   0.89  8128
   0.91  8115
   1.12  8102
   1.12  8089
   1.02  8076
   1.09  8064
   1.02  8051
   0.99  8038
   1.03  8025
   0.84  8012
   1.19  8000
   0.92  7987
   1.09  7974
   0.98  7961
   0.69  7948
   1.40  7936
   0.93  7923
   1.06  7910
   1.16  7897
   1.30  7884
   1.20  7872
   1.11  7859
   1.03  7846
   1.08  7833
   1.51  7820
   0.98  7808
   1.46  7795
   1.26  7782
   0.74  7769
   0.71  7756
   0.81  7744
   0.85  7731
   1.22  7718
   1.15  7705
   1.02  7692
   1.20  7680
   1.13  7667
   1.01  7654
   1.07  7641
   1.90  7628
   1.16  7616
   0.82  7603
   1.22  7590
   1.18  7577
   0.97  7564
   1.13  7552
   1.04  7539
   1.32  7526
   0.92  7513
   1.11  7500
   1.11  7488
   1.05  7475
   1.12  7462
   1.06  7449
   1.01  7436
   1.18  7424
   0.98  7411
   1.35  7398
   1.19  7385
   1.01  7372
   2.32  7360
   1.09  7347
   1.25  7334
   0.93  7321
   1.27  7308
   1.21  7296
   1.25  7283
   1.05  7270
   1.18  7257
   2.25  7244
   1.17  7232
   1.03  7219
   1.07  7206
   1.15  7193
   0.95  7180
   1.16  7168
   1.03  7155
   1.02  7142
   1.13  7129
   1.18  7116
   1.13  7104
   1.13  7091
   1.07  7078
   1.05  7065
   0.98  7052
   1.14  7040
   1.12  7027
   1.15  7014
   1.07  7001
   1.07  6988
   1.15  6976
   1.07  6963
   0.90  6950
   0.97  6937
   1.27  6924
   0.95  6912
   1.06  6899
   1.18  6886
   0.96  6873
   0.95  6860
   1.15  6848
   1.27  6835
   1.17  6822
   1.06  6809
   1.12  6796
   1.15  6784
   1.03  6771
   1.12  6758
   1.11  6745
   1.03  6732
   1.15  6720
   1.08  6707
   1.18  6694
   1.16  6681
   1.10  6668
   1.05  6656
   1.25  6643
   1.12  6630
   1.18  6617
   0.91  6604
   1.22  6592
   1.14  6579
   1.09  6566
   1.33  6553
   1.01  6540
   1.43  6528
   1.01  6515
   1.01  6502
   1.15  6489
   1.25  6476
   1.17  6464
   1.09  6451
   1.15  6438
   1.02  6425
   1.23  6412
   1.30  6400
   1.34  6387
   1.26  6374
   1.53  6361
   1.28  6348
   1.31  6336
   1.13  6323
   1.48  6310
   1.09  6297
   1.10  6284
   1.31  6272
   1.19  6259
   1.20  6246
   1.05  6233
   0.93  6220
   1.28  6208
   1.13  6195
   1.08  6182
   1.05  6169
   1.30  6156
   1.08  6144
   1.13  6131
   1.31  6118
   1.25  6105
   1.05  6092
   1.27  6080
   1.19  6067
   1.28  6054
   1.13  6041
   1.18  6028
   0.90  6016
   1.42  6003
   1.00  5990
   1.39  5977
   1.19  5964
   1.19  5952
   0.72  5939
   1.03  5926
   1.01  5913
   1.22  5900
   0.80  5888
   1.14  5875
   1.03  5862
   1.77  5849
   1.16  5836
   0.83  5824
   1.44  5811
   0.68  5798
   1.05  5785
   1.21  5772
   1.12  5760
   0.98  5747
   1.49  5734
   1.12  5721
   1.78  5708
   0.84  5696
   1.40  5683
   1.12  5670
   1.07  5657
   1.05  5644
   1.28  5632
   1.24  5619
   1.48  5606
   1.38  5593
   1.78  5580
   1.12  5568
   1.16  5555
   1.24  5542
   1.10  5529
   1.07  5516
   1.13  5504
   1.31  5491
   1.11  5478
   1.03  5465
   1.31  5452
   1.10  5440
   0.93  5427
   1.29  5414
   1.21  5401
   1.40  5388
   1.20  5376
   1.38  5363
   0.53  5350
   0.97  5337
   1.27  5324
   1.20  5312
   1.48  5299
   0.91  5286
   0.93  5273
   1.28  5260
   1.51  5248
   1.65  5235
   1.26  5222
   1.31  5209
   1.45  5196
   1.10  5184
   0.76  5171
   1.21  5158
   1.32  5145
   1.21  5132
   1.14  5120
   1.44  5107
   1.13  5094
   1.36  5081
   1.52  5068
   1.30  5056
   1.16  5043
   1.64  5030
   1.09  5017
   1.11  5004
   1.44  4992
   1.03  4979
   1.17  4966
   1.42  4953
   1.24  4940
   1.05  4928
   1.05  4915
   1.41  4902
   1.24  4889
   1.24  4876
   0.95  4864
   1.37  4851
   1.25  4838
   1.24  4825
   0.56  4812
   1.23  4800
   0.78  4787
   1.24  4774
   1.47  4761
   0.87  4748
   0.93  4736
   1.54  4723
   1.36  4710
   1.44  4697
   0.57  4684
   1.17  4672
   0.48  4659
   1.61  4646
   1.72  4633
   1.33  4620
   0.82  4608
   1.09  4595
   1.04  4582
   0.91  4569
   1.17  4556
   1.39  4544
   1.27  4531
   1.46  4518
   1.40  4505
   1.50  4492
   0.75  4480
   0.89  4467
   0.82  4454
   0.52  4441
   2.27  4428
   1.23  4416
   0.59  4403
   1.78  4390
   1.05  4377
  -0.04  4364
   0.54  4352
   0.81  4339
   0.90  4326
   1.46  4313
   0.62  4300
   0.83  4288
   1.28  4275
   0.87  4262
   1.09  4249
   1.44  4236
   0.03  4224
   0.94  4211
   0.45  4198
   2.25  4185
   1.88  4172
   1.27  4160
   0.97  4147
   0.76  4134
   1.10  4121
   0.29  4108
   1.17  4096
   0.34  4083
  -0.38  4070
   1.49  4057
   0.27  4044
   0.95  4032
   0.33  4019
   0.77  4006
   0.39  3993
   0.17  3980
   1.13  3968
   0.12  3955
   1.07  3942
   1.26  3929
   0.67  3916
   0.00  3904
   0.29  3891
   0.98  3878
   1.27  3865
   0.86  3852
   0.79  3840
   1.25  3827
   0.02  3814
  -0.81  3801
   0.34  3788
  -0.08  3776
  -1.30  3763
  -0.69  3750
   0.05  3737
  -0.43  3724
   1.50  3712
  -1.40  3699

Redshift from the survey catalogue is 0.121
